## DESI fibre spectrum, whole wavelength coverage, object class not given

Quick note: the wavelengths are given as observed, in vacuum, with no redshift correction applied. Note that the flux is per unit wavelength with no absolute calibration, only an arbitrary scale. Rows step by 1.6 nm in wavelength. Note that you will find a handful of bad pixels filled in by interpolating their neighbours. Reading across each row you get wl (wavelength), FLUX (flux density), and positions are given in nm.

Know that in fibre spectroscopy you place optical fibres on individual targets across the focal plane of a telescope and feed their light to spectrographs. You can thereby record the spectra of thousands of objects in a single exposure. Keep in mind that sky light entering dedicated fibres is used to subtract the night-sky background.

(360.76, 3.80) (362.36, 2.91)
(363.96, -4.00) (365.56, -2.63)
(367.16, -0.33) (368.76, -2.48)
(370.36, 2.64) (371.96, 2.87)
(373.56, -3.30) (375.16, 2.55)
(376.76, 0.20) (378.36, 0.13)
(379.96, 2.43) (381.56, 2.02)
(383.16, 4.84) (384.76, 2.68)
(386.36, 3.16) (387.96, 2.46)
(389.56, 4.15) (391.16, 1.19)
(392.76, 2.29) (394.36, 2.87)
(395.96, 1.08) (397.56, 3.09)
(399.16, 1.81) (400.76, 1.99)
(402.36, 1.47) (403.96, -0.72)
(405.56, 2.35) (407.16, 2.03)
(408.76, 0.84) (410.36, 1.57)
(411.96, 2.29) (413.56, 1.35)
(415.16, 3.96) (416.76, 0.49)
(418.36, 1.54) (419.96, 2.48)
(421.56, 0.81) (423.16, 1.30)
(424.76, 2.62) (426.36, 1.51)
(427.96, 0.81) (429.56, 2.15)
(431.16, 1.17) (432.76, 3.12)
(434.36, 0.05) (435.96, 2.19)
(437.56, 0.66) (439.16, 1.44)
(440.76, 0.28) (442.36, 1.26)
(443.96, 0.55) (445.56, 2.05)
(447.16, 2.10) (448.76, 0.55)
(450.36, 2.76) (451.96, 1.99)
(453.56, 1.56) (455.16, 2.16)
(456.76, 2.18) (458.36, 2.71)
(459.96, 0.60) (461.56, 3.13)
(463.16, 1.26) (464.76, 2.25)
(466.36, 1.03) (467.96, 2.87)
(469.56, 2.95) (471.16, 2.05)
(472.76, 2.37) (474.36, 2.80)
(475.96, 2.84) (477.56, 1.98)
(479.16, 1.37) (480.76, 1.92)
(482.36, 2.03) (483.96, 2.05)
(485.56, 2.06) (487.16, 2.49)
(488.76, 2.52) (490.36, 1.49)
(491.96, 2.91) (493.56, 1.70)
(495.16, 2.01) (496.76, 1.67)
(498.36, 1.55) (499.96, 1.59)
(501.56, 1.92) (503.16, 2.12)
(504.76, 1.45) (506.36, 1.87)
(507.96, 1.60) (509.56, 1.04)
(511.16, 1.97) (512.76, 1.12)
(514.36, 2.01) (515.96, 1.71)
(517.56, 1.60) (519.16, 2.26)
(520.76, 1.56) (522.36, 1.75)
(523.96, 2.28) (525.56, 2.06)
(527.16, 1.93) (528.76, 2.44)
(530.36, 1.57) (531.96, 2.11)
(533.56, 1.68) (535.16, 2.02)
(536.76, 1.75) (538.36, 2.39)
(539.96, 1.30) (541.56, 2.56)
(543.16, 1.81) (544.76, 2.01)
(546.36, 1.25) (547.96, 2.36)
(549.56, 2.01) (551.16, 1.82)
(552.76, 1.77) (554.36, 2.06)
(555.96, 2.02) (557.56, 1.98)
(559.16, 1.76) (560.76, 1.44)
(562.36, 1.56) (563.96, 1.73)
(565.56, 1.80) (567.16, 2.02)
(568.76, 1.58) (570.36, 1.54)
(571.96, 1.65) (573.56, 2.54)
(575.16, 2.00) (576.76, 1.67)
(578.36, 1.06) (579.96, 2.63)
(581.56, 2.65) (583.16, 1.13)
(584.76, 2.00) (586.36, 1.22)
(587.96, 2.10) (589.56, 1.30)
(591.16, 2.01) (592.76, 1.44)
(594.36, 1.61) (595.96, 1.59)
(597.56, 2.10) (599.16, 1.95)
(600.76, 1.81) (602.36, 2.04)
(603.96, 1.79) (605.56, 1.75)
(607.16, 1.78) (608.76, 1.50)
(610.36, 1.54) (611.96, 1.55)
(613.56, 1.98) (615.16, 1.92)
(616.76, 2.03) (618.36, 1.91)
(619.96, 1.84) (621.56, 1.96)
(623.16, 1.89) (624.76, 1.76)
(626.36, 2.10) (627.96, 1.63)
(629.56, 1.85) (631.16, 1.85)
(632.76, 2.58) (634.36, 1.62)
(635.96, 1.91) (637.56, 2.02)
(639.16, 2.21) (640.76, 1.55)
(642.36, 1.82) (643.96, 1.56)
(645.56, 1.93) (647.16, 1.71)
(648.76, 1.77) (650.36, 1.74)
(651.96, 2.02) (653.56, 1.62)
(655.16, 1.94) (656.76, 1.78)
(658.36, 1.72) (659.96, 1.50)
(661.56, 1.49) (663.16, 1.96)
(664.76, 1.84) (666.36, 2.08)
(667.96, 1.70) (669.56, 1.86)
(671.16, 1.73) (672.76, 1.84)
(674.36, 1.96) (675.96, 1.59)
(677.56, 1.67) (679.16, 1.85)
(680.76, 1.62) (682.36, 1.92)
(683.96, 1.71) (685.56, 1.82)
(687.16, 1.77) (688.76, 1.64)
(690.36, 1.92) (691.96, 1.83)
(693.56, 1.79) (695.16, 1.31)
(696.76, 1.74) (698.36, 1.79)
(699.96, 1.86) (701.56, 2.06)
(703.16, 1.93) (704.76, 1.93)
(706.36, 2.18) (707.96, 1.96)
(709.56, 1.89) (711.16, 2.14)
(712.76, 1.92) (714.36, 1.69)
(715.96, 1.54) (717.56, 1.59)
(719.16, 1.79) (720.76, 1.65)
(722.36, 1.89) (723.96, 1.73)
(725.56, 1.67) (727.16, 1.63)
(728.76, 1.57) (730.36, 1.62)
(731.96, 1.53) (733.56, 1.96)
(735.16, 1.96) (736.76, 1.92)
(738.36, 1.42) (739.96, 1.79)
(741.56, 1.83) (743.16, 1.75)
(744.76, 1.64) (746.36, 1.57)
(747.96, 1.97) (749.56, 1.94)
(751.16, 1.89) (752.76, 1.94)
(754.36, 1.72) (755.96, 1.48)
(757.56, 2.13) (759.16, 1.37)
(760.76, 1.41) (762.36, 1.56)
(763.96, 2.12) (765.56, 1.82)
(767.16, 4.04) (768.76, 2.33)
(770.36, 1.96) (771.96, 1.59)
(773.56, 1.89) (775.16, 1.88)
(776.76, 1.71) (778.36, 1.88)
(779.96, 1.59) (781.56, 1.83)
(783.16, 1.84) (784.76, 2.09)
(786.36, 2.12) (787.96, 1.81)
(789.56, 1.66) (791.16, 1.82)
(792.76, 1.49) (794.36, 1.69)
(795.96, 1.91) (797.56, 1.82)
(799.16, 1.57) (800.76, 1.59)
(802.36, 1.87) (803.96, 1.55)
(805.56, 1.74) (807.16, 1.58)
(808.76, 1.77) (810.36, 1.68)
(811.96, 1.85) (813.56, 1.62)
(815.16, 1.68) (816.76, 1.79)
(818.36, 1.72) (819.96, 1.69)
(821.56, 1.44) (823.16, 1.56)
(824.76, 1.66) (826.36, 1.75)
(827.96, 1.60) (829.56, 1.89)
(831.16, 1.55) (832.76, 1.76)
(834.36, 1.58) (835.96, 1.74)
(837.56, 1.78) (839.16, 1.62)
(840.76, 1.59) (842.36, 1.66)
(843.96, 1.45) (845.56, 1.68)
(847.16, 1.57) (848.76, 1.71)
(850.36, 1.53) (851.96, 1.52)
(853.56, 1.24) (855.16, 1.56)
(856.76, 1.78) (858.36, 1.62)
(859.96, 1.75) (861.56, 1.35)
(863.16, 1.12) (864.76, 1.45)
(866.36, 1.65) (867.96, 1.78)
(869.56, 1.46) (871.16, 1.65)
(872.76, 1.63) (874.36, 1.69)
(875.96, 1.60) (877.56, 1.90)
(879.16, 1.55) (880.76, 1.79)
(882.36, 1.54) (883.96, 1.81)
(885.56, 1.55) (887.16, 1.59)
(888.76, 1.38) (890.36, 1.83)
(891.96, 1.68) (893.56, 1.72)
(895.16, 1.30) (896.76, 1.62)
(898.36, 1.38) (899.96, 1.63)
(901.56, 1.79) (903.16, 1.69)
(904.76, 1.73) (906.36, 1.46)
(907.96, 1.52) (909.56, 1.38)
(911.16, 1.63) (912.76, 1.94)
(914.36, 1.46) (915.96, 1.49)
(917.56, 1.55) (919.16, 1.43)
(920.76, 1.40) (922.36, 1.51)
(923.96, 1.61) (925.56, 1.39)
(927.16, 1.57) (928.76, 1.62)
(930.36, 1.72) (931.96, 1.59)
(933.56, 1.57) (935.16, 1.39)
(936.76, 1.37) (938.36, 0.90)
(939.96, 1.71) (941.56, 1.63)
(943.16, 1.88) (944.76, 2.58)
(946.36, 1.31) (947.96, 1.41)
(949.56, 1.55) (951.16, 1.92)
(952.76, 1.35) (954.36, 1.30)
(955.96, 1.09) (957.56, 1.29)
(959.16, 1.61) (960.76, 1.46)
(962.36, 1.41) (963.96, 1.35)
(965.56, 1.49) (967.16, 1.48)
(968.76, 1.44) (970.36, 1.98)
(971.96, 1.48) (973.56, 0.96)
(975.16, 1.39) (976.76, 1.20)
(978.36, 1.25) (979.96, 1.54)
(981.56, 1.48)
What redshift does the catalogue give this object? 0.168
